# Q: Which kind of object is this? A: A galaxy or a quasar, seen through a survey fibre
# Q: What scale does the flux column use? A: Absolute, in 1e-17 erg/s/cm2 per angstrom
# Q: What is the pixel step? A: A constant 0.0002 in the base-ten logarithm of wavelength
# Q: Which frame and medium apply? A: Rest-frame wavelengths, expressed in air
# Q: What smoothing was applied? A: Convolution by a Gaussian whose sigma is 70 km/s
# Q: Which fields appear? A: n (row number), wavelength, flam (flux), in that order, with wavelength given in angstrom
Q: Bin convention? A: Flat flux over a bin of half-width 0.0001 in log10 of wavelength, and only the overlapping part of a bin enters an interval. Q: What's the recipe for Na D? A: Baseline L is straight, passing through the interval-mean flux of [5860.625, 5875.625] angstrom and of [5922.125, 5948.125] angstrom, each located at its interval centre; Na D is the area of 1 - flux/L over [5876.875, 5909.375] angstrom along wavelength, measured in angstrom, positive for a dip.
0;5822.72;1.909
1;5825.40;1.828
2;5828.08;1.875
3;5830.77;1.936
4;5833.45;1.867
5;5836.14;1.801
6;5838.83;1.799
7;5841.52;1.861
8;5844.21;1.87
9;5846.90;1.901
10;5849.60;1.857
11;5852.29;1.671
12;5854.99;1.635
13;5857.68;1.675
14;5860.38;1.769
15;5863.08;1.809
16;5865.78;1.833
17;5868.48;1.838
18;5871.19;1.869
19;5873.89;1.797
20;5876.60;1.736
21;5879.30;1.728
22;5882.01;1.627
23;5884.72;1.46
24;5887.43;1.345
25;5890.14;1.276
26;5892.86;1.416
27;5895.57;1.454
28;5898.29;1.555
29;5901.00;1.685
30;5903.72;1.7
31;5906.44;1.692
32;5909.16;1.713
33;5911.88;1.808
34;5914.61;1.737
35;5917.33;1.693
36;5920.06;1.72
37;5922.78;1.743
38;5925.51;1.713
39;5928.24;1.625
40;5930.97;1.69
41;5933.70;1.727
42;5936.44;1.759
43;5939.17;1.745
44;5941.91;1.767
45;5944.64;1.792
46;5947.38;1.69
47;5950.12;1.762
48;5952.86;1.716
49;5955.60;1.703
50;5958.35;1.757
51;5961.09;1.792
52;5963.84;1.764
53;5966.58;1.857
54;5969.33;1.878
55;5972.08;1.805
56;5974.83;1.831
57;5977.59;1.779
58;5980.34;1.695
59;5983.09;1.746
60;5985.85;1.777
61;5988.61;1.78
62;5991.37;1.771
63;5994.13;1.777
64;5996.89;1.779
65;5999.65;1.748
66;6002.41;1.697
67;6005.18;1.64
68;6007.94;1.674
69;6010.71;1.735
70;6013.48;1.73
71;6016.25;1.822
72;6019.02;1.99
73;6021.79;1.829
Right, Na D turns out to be 4.2 angstrom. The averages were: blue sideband 1.82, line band 1.56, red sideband 1.73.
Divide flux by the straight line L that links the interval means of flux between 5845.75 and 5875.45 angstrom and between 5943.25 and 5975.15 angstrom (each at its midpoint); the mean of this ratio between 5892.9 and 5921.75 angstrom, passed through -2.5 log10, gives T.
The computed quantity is 0.07 mag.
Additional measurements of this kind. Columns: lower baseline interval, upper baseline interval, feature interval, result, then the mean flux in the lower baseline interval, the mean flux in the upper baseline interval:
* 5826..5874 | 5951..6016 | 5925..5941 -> 0.04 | 1.82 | 1.76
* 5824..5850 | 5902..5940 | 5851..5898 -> 0.10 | 1.86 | 1.72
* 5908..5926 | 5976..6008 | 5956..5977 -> -0.04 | 1.73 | 1.74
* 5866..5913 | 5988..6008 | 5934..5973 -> -0.05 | 1.63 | 1.74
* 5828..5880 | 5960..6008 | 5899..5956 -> 0.04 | 1.81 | 1.77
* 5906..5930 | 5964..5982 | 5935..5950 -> 0.00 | 1.72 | 1.8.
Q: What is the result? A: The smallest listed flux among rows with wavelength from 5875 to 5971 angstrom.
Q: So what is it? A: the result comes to 1.276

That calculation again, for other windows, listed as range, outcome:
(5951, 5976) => 1.703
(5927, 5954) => 1.625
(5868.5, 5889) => 1.345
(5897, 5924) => 1.555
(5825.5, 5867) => 1.635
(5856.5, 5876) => 1.675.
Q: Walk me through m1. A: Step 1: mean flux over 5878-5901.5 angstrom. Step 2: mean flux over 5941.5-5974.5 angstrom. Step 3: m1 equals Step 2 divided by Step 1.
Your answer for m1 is 1.19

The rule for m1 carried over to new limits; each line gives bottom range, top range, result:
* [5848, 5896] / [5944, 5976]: 1.07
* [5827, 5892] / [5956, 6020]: 1.02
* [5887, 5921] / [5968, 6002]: 1.11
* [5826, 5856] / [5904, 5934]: 0.94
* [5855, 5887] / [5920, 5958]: 1.00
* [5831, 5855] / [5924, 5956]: 0.95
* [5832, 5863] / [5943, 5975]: 0.99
